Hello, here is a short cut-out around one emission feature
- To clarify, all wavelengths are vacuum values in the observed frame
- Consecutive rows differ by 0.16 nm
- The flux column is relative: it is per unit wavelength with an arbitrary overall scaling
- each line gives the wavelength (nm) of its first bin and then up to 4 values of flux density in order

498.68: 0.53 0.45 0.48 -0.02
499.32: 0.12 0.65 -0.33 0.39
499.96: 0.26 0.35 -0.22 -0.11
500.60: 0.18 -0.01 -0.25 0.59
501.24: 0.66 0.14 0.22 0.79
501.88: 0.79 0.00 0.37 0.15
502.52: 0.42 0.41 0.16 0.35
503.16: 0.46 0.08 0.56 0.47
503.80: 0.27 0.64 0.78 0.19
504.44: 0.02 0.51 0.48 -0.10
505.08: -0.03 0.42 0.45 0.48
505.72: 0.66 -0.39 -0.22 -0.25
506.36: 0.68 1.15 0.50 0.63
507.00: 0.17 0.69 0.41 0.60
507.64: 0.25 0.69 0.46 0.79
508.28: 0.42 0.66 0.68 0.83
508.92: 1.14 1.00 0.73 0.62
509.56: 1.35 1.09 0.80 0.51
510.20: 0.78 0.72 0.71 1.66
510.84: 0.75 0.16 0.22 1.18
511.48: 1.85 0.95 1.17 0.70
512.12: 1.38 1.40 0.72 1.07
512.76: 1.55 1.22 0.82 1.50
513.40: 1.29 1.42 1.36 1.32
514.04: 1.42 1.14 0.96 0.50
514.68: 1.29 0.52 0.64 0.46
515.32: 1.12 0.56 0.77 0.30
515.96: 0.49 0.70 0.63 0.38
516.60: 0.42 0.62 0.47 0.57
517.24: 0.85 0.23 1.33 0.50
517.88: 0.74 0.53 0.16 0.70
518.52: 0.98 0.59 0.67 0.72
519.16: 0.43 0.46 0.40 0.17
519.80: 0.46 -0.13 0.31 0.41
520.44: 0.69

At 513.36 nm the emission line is C IV 1549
